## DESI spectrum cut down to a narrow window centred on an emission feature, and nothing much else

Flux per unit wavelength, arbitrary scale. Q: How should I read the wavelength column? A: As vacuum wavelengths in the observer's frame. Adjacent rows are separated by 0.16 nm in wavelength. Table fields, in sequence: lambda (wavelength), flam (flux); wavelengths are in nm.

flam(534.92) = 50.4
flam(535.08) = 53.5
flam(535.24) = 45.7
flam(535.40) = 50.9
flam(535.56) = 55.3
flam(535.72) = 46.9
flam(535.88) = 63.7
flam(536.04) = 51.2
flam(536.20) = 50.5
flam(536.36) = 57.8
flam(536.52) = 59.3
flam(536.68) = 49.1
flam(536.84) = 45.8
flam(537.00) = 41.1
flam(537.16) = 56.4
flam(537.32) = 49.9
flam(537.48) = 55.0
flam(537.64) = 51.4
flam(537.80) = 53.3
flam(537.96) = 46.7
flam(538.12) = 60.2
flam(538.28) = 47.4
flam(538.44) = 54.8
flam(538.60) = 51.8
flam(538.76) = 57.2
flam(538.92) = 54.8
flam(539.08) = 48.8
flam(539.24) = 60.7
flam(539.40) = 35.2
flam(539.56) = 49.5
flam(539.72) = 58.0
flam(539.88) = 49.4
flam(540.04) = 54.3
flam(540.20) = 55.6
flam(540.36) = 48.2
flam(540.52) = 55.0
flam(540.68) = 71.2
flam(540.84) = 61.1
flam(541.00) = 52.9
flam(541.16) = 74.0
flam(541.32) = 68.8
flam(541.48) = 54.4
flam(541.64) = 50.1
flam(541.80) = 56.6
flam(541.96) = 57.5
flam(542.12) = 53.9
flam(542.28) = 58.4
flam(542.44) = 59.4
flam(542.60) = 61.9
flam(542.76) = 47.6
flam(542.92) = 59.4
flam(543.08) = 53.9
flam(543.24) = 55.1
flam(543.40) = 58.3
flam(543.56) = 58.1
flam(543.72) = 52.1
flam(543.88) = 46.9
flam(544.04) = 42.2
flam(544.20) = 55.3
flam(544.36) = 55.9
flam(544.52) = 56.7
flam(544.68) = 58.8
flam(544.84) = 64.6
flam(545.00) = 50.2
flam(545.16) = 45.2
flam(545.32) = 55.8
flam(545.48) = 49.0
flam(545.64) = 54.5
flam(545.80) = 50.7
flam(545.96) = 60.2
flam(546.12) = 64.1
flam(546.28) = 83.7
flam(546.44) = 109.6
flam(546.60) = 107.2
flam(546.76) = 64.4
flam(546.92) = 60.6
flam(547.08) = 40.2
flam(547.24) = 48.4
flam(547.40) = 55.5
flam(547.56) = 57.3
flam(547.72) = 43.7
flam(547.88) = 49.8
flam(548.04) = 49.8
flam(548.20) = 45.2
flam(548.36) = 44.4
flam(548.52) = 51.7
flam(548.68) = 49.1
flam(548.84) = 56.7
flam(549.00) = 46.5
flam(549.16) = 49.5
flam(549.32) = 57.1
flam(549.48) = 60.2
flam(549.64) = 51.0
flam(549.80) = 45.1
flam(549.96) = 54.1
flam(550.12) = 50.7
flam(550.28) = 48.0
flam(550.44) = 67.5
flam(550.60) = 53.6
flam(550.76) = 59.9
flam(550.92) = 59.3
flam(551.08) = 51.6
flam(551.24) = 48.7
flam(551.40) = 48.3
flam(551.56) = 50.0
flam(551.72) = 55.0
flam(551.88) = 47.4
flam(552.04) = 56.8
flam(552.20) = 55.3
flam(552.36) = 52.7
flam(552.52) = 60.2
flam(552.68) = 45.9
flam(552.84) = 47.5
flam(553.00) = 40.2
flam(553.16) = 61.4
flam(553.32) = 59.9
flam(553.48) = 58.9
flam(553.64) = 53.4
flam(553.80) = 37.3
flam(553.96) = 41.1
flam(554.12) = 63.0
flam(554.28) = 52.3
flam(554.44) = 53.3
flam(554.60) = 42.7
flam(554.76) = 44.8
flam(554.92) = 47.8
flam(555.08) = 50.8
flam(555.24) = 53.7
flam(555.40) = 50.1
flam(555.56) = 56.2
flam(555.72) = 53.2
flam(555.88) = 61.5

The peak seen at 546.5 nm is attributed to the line [O III]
